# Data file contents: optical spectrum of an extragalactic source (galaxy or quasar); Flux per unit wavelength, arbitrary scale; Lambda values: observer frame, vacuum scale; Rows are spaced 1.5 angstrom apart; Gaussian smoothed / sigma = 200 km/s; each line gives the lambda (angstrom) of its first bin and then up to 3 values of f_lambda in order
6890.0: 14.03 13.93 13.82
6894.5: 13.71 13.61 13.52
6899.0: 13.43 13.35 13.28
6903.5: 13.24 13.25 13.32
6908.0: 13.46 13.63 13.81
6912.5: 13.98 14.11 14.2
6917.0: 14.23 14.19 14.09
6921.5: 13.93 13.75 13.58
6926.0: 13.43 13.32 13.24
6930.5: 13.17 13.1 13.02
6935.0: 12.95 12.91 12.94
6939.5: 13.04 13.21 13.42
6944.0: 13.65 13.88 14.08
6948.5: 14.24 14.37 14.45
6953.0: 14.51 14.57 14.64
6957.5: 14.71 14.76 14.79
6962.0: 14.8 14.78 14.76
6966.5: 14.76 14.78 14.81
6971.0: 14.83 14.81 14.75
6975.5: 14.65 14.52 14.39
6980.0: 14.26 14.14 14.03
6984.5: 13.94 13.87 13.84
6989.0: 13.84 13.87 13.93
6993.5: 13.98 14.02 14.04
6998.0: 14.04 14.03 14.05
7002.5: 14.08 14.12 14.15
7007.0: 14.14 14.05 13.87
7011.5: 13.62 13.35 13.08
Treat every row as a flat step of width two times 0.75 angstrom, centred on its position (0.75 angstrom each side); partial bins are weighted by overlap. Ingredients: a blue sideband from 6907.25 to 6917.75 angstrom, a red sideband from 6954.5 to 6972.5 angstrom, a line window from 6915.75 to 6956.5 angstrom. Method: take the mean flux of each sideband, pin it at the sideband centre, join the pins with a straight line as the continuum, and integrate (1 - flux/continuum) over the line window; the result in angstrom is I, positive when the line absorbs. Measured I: 1.7 angstrom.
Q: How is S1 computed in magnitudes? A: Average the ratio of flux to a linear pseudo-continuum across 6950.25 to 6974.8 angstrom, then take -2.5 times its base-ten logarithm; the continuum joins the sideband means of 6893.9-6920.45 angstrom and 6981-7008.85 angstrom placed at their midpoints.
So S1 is -0.063 mag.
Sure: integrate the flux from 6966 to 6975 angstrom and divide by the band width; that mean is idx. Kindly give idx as 14.8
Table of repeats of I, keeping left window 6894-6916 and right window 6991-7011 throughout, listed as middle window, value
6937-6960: -0.4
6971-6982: -0.5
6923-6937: 0.5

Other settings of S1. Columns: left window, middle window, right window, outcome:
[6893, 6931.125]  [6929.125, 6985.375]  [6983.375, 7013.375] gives -0.03 mag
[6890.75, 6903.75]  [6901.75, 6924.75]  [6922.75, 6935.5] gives -0.03 mag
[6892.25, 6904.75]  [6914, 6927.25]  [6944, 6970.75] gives 0.00 mag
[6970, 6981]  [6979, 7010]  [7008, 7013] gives 0.01 mag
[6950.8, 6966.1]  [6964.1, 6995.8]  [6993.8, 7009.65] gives 0.00 mag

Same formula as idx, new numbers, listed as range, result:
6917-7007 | 14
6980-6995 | 14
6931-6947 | 13.3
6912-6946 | 13.5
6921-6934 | 13.4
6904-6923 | 13.8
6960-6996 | 14.4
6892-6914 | 13.6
